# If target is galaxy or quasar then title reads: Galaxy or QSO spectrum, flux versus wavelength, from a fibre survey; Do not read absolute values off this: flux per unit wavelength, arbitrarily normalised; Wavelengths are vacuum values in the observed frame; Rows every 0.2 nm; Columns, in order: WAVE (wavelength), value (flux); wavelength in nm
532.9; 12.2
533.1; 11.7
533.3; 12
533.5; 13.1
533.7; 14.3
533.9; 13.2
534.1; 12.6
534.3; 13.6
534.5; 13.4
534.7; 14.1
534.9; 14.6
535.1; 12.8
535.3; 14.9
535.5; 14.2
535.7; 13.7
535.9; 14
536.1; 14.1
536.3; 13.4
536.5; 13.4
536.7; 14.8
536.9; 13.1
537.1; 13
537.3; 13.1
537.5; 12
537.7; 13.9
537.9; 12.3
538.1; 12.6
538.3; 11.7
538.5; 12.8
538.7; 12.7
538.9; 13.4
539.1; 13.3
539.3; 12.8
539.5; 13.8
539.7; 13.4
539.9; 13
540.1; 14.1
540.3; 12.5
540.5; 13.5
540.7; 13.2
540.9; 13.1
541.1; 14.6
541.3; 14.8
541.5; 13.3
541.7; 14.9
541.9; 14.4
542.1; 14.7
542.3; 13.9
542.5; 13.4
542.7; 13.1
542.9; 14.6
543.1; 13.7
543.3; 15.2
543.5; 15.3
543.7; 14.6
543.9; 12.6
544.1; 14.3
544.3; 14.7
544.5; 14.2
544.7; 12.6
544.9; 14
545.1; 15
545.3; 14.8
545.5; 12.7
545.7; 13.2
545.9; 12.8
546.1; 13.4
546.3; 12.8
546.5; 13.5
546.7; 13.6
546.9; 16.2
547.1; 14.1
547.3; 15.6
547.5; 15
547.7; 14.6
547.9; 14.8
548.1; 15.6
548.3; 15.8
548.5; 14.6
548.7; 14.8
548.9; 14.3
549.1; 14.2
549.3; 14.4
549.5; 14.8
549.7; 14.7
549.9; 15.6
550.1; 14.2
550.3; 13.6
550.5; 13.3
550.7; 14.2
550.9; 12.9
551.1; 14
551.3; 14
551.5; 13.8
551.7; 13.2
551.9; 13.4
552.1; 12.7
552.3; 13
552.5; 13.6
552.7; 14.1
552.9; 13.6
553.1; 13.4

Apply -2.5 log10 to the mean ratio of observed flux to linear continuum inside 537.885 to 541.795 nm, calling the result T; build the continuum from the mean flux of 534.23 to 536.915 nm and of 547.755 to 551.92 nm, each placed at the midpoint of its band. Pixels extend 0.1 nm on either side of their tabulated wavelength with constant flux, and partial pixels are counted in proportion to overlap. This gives 0.06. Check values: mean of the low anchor 13.9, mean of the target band 13.3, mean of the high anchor 14.3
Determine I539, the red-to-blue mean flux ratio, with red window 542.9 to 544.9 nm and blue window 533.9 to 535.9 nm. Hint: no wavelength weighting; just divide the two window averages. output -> 1.0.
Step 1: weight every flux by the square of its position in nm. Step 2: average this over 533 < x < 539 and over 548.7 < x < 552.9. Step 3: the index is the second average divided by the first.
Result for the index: 1.11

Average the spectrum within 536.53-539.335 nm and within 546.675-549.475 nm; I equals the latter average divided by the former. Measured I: 1.14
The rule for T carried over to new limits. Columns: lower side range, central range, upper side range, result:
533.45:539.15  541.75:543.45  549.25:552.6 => -0.05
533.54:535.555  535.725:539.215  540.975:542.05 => 0.07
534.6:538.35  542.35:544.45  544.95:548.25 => -0.01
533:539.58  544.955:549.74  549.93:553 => -0.07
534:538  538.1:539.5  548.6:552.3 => 0.06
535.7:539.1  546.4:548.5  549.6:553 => -0.10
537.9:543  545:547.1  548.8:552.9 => -0.01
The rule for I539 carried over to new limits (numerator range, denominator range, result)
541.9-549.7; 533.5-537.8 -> 1.05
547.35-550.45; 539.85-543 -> 1.06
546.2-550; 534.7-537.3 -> 1.06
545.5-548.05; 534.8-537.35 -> 1.02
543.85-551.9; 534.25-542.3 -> 1.05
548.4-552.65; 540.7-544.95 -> 0.99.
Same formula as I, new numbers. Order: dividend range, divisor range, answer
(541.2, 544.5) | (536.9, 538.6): 1.12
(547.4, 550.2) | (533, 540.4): 1.12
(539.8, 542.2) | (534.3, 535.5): 0.99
